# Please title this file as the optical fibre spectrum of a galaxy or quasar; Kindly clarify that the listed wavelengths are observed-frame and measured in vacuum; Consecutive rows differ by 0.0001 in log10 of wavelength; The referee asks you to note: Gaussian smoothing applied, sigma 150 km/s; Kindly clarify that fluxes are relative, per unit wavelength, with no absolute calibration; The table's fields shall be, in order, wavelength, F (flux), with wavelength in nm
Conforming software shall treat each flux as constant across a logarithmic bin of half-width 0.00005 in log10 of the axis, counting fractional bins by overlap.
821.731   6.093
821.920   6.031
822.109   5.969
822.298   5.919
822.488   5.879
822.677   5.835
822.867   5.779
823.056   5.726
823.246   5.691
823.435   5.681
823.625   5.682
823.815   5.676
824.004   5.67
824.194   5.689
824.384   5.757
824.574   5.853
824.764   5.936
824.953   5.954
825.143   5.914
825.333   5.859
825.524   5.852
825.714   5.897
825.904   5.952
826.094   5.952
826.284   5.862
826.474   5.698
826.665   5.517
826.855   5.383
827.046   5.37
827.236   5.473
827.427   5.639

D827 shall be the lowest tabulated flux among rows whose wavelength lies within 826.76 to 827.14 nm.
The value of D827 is 5.37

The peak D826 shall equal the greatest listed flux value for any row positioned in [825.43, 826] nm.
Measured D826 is 5.952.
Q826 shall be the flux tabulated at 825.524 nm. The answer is 5.852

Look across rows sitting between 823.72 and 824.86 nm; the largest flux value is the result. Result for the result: 5.936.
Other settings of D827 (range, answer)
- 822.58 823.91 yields 5.676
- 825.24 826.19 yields 5.852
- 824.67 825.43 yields 5.859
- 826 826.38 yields 5.862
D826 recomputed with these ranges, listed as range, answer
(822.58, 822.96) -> 5.835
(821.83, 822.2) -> 6.031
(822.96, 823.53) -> 5.726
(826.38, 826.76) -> 5.698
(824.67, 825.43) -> 5.954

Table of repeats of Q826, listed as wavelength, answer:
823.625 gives 5.682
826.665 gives 5.517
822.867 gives 5.779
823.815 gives 5.676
